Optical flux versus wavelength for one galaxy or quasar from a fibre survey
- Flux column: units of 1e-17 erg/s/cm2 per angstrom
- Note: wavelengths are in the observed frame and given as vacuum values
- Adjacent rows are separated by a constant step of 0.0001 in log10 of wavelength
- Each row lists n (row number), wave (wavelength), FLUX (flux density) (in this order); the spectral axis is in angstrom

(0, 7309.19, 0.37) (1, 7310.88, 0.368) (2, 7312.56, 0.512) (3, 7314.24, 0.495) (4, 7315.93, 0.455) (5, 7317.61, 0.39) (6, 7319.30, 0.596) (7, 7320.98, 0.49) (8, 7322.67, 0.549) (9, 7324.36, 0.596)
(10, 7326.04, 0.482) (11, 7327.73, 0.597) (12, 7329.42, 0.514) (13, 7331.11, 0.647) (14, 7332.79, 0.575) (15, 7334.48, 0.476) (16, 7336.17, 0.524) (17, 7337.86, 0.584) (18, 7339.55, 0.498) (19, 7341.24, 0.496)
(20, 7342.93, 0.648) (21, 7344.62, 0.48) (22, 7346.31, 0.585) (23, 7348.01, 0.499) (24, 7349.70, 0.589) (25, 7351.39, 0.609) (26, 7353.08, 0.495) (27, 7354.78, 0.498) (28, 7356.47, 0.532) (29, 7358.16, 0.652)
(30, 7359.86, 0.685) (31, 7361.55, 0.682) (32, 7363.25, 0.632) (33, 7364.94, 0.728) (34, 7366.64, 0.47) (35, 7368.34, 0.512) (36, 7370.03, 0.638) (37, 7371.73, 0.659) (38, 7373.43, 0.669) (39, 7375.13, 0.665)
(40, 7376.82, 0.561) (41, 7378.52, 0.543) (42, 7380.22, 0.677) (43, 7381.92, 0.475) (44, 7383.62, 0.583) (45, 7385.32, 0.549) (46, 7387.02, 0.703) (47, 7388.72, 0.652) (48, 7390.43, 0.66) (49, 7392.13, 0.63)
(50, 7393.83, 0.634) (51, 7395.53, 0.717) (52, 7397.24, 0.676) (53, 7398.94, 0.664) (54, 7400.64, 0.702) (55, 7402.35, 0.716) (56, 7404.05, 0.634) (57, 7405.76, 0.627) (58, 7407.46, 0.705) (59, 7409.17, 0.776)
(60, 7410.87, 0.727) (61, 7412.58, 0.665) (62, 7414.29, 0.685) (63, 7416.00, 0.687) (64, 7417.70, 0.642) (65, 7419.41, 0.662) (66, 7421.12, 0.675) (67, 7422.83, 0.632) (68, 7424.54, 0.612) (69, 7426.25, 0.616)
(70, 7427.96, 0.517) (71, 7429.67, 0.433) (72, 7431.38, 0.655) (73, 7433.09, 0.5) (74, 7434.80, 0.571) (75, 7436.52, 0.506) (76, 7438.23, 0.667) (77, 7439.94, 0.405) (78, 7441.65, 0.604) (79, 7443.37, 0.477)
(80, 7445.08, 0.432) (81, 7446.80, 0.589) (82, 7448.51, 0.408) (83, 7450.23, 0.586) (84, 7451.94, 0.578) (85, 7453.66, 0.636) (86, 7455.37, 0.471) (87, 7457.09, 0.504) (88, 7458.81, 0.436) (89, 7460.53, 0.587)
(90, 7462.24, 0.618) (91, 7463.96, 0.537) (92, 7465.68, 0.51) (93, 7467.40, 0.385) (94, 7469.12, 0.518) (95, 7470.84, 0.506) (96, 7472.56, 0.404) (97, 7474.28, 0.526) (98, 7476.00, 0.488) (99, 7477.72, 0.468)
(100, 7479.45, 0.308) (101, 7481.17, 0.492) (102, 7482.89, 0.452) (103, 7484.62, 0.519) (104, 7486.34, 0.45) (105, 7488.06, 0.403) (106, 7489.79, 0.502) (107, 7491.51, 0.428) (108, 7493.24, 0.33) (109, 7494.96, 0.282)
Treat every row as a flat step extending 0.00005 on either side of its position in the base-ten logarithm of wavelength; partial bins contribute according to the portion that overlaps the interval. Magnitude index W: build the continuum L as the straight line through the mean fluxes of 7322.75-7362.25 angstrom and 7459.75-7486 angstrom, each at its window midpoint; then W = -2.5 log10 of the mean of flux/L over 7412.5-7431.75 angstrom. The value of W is -0.20 mag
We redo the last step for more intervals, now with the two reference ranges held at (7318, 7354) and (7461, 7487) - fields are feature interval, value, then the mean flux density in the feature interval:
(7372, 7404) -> -0.22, 0.638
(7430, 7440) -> -0.12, 0.556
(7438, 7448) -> -0.04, 0.516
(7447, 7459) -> -0.07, 0.526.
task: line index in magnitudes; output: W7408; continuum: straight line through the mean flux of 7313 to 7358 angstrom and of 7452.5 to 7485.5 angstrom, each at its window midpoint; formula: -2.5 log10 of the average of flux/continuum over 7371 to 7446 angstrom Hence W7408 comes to -0.20 mag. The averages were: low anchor 0.536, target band 0.619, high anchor 0.494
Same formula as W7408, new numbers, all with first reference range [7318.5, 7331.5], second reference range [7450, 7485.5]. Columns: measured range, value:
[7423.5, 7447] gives -0.06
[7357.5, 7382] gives -0.15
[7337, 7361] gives -0.03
